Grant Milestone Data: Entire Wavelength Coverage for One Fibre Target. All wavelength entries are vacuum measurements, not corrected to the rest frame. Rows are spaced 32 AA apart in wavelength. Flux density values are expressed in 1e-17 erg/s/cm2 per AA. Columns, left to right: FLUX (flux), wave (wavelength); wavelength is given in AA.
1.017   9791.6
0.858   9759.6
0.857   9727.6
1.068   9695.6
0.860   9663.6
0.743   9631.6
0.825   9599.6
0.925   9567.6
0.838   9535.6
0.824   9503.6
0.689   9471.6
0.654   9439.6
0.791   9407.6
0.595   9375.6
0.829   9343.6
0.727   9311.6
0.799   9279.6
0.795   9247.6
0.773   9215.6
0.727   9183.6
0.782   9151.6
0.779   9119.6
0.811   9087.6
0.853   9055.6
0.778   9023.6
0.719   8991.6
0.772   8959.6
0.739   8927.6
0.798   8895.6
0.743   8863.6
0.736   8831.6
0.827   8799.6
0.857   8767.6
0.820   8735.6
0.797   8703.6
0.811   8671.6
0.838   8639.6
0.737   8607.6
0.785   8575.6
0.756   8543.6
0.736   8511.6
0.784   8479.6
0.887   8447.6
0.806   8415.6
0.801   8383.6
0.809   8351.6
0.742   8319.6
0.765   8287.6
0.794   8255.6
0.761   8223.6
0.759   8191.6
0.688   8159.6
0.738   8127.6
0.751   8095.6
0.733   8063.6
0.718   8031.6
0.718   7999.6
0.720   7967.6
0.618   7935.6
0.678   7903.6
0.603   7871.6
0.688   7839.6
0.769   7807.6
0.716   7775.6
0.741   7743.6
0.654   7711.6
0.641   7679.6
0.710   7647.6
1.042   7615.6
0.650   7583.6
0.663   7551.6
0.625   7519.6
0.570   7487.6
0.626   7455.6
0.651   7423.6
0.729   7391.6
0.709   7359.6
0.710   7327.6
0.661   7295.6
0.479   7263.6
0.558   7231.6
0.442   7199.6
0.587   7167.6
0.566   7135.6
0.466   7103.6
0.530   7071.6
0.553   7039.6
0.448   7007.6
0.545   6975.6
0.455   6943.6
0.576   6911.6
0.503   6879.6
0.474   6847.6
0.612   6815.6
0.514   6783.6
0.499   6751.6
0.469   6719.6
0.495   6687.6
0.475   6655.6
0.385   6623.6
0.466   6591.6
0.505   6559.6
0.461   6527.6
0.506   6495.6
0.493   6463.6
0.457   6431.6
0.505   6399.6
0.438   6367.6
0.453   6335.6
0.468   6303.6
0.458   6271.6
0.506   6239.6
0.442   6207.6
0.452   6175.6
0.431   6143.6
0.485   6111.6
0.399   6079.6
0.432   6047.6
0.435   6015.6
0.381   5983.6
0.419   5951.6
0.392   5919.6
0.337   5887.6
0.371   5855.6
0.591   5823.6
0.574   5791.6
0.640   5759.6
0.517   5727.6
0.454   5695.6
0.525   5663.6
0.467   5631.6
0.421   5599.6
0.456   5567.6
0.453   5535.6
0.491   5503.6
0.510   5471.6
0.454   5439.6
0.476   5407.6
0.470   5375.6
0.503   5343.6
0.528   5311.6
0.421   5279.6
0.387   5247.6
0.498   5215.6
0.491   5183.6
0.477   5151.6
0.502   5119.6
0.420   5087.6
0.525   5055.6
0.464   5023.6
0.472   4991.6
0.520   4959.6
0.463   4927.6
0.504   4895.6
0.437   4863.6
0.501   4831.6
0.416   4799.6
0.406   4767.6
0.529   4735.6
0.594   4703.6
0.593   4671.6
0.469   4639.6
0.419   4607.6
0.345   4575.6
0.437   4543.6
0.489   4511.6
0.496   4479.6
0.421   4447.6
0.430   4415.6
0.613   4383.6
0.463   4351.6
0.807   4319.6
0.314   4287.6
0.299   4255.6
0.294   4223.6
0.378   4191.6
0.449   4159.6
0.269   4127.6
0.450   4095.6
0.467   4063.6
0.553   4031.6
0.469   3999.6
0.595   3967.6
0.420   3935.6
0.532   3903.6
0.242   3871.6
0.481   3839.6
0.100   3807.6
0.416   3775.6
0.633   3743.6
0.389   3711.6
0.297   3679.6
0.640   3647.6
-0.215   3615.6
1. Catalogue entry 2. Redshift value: 0.829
